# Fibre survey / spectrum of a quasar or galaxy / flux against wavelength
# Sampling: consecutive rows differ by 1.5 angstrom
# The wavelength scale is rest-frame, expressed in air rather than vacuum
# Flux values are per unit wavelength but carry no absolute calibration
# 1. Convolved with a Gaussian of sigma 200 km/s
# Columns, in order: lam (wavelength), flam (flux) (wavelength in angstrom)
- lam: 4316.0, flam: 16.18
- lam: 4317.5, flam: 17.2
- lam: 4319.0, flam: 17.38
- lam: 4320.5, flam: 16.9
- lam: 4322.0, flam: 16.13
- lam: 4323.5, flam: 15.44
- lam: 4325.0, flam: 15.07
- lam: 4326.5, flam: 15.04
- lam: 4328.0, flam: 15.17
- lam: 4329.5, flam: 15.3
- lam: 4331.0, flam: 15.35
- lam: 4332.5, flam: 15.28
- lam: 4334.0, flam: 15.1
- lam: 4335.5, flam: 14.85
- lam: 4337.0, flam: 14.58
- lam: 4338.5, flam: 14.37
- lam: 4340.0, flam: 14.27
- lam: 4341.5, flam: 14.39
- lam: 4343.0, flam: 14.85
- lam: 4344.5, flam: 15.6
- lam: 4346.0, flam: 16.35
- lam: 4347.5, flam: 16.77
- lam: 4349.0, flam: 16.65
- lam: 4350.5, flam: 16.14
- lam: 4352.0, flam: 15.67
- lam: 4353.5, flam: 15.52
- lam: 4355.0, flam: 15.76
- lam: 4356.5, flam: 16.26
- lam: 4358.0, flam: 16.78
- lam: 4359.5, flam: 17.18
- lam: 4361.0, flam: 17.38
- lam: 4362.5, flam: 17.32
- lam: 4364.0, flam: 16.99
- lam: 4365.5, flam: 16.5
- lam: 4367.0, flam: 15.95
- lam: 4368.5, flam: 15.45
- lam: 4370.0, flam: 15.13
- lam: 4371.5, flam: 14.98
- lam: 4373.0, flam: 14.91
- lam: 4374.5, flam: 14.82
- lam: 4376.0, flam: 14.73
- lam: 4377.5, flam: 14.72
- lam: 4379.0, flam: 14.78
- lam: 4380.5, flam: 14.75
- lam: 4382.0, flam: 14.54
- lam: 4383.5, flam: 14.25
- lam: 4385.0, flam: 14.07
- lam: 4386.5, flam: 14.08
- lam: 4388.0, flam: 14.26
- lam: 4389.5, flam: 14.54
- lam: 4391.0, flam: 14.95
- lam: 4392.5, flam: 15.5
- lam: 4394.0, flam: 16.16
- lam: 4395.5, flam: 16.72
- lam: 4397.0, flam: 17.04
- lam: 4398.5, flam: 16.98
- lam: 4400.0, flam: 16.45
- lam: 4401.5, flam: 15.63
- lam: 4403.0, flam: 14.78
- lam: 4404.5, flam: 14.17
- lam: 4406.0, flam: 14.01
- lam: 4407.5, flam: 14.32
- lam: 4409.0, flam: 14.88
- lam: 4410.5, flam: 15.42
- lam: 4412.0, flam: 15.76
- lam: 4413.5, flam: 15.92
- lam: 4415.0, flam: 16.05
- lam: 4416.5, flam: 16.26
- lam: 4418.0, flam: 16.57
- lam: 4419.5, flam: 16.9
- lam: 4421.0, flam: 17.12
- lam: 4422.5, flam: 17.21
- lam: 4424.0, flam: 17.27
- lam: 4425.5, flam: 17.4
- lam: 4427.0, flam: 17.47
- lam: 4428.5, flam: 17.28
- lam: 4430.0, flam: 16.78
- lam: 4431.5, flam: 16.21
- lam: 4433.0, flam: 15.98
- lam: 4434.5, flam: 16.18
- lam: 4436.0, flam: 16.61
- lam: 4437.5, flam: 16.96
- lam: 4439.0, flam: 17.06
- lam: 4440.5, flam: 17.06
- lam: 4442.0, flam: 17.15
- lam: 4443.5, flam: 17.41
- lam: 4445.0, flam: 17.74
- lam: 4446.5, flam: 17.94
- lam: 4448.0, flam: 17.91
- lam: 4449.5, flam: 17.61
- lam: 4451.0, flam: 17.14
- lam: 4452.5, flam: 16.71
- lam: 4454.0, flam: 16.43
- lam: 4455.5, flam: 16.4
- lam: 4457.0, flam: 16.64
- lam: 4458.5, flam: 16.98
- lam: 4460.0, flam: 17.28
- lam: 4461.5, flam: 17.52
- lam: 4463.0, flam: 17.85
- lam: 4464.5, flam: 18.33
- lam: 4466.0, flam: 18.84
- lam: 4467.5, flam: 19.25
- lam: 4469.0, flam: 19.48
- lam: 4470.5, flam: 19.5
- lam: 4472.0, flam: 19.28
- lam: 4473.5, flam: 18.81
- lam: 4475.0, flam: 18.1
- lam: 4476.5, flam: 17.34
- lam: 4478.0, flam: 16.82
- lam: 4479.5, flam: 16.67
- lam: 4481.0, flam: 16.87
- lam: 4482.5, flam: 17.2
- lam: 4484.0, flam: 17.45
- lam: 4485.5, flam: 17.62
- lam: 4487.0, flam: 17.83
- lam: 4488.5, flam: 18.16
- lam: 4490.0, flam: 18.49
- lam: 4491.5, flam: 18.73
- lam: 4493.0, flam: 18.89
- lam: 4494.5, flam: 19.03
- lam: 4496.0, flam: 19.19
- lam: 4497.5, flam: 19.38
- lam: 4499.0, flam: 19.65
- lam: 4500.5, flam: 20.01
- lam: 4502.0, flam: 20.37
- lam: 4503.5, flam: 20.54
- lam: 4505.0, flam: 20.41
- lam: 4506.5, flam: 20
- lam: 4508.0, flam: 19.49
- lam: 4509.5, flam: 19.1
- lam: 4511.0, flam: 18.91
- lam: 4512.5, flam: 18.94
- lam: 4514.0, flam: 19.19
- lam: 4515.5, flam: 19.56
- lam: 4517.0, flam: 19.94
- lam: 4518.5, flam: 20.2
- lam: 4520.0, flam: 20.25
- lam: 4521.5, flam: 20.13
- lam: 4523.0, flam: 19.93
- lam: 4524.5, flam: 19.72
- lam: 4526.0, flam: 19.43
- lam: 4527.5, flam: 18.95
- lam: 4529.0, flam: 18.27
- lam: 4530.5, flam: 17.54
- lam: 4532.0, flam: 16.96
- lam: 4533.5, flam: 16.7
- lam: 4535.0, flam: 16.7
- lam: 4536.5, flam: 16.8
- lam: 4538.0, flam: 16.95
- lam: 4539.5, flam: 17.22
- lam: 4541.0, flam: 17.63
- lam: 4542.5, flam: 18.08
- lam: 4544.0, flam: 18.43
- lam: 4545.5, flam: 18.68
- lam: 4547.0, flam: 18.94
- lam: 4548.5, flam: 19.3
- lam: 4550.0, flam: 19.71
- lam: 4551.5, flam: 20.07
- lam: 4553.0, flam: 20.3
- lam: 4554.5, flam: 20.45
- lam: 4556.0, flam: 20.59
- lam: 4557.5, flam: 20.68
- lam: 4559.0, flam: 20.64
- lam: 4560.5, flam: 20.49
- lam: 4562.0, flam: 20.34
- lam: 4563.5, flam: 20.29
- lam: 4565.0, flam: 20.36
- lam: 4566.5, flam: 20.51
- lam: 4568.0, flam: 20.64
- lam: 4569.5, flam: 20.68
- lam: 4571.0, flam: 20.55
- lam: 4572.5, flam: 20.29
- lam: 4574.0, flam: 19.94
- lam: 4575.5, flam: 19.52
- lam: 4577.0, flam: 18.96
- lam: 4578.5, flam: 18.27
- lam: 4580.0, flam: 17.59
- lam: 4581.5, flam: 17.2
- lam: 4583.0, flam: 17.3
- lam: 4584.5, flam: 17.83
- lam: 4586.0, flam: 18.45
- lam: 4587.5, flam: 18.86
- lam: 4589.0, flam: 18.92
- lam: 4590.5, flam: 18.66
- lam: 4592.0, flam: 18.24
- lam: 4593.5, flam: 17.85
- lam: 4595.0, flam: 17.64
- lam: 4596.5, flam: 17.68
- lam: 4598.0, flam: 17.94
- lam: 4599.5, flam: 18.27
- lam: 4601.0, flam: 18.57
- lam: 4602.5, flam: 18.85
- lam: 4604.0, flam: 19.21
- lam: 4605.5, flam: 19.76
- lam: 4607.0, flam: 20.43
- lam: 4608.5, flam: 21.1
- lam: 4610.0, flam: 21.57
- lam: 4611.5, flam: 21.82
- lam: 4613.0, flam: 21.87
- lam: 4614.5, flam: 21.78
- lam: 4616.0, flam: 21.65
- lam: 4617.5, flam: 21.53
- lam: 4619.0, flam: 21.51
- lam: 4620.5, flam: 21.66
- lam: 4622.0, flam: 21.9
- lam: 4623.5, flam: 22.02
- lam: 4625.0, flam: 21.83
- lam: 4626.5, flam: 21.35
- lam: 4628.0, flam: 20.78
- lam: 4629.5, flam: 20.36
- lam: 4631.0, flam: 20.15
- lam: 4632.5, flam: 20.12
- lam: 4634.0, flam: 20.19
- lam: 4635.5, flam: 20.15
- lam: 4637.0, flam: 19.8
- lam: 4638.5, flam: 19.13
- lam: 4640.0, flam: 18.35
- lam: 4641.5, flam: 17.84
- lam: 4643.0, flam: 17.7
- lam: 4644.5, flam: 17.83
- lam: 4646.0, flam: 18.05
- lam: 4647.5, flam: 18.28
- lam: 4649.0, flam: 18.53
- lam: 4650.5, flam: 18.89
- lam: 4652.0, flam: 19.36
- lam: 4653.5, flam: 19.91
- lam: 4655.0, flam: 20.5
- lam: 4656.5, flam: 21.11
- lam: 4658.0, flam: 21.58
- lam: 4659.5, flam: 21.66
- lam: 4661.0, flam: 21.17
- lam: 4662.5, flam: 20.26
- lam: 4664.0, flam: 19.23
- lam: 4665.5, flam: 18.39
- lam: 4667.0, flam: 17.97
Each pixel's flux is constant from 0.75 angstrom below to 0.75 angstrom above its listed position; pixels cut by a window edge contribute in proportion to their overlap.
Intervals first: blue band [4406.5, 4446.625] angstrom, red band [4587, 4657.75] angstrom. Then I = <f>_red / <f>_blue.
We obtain 1.19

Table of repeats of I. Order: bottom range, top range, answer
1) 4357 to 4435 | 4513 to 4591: 1.21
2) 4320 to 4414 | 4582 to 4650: 1.27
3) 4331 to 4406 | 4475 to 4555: 1.21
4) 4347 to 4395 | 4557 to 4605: 1.23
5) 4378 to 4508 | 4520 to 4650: 1.14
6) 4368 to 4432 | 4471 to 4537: 1.20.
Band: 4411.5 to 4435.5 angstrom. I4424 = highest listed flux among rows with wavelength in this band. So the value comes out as 17.47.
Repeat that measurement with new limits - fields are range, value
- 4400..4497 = 19.5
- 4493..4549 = 20.54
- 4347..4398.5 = 17.38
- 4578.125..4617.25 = 21.87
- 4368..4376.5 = 15.45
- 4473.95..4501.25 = 20.01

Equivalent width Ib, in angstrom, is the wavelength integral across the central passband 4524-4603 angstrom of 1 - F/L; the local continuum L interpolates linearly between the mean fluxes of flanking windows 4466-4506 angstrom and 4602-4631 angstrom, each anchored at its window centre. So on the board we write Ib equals 4.9 angstrom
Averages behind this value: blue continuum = 18.7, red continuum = 21.1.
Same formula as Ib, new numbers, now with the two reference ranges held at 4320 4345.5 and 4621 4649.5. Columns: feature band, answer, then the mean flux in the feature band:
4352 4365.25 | -0.9 angstrom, 16.6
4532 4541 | 0.6 angstrom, 16.9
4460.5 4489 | -1.2 angstrom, 18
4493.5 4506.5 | -1.6 angstrom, 19.8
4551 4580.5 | -2.2 angstrom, 20.1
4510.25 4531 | -1.6 angstrom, 19.4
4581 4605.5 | 1.1 angstrom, 18.3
